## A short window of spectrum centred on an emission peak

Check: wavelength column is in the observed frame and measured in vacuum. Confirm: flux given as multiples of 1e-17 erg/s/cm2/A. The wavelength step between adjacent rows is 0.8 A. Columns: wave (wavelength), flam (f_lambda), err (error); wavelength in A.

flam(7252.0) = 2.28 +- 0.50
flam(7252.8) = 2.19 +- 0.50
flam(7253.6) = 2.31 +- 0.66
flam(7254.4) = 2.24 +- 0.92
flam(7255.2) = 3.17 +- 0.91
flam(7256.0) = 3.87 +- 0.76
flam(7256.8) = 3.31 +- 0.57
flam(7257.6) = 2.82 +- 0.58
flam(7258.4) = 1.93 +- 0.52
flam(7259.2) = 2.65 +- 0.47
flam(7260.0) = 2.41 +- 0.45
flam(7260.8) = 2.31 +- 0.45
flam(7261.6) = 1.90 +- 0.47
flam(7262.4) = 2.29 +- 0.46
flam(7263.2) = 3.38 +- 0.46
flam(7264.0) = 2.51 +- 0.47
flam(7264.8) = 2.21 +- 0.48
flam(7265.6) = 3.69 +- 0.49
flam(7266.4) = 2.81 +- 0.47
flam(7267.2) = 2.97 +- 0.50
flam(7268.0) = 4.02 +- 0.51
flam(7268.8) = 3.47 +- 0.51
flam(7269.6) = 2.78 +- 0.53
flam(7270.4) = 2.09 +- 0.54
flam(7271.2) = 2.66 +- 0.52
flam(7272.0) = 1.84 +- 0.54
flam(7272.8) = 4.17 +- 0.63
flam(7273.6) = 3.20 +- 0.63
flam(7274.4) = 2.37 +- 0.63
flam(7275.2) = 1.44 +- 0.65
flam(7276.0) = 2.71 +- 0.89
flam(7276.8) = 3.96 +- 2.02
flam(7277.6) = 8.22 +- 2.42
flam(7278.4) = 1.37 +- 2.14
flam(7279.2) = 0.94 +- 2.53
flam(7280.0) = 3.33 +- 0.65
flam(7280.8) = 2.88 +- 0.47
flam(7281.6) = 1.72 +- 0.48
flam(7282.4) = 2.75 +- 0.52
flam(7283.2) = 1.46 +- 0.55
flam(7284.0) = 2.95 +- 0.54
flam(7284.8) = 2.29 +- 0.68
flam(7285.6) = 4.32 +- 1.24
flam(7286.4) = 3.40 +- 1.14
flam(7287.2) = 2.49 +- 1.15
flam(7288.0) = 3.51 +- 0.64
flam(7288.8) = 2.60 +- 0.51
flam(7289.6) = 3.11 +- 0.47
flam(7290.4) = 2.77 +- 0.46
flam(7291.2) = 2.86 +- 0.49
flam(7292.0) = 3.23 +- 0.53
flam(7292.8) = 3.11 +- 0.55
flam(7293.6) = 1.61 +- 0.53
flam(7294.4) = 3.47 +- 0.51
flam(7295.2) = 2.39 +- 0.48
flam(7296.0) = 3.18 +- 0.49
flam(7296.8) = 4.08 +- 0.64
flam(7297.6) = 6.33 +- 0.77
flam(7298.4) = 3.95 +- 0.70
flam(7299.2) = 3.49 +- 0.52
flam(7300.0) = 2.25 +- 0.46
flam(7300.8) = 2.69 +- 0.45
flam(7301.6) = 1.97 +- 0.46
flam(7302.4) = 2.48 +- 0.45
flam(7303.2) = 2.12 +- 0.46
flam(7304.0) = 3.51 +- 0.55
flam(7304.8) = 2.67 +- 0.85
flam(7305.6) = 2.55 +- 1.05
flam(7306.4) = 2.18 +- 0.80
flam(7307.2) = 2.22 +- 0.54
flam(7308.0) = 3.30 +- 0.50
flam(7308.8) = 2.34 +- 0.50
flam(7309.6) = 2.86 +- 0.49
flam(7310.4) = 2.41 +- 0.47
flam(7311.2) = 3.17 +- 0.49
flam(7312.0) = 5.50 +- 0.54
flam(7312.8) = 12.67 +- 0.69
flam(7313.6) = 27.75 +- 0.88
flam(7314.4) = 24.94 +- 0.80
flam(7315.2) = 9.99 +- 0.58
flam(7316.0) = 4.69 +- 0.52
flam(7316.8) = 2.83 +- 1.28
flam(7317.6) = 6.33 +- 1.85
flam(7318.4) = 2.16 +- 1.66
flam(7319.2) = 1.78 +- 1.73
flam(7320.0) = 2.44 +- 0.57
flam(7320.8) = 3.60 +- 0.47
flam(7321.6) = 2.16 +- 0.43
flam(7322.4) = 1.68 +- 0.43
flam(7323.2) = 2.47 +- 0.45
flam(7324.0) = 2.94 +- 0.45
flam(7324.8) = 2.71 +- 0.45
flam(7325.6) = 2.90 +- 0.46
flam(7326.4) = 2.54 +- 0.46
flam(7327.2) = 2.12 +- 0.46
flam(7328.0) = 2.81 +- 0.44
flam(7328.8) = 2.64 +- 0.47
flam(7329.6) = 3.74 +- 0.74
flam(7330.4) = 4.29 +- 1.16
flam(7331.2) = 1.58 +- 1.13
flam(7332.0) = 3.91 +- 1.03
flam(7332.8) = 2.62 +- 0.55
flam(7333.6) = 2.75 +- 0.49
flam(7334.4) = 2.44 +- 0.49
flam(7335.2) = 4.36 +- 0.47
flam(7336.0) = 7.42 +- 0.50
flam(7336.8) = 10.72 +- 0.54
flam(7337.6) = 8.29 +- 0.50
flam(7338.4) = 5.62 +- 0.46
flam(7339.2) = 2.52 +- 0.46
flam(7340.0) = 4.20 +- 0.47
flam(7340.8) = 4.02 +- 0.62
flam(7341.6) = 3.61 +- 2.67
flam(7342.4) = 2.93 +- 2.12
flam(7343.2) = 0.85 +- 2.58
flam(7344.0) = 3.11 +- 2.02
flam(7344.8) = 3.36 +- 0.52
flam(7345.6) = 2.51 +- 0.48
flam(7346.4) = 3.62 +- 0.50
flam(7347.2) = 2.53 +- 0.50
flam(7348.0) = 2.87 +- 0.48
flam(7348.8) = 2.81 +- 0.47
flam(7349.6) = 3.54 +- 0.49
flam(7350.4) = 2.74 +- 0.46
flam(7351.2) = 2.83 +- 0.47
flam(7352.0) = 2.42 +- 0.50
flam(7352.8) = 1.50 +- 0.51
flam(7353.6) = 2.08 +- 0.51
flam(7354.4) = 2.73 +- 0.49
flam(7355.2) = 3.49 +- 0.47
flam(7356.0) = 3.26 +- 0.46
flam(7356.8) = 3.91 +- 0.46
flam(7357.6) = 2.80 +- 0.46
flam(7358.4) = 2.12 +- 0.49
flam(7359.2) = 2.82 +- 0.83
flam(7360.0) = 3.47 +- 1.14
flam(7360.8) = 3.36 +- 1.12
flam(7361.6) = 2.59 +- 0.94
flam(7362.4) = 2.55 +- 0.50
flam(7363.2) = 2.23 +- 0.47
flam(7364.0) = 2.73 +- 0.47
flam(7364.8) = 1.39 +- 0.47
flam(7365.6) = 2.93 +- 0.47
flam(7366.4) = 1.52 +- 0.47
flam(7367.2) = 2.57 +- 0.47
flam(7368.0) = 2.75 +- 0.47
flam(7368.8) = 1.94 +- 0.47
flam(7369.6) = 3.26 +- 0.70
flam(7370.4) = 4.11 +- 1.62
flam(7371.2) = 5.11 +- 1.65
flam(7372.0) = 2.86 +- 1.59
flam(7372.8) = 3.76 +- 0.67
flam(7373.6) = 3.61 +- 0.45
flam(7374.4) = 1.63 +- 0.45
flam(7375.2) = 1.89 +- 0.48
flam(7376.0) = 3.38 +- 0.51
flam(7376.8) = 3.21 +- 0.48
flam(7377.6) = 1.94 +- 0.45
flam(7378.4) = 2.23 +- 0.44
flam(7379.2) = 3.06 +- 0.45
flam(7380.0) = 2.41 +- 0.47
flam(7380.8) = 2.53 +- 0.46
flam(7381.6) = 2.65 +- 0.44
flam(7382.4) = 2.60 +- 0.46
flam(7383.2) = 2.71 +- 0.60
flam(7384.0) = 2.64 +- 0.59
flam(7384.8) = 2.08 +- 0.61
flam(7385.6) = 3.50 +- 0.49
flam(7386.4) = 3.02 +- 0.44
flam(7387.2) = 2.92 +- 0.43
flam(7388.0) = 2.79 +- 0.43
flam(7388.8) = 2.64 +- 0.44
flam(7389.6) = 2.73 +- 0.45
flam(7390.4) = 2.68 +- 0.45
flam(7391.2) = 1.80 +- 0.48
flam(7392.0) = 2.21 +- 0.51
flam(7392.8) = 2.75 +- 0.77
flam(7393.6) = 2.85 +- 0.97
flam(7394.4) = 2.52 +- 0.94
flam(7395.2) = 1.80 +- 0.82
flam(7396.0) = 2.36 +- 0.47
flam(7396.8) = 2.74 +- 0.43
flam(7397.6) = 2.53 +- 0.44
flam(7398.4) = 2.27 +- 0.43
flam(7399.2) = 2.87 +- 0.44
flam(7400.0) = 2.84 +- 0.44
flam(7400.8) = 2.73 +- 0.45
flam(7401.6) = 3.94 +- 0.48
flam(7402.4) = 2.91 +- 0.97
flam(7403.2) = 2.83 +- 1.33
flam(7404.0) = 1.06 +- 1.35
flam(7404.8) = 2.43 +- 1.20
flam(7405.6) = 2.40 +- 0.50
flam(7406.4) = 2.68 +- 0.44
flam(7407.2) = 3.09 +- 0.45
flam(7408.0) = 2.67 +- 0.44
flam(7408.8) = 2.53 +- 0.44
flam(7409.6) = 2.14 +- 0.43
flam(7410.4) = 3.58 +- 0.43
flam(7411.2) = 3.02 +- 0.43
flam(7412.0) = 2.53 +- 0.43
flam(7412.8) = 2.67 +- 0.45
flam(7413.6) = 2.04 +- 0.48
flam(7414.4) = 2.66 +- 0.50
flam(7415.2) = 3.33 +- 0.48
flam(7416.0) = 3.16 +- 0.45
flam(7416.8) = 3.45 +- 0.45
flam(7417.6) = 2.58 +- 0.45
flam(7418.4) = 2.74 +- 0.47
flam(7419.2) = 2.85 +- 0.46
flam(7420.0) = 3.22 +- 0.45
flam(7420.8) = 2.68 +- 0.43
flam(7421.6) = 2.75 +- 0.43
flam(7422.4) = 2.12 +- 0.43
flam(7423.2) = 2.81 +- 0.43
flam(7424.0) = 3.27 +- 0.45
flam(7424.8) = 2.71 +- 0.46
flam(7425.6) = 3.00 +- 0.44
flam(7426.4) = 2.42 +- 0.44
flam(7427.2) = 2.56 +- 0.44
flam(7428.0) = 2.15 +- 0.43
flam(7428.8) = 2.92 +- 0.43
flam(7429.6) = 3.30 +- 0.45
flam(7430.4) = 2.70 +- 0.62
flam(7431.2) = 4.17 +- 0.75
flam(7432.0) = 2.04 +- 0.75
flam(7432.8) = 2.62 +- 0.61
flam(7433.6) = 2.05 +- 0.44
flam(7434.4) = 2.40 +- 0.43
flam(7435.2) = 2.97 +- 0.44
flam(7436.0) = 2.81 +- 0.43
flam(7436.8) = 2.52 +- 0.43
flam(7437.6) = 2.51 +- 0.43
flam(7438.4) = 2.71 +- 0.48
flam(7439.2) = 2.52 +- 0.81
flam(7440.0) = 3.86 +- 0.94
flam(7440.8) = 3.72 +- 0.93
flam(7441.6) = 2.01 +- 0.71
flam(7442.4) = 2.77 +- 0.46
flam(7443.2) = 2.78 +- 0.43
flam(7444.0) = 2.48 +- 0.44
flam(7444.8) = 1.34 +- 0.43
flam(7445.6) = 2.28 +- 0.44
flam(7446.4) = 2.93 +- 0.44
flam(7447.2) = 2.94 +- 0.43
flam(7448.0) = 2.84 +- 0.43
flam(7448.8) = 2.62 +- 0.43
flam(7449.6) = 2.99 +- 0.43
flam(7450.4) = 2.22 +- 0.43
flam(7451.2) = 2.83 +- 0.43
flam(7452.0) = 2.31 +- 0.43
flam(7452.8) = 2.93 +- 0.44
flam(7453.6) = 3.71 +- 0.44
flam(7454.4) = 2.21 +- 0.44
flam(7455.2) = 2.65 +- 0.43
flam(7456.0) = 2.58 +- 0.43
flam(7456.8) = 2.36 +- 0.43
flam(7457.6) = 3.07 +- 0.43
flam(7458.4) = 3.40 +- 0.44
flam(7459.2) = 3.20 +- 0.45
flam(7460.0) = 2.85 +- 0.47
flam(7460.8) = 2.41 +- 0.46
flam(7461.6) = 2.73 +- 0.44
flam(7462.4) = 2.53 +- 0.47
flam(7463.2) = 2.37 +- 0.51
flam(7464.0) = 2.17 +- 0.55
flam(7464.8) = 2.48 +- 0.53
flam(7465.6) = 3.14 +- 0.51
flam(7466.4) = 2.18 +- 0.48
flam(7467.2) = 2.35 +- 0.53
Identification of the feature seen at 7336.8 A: [N II]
